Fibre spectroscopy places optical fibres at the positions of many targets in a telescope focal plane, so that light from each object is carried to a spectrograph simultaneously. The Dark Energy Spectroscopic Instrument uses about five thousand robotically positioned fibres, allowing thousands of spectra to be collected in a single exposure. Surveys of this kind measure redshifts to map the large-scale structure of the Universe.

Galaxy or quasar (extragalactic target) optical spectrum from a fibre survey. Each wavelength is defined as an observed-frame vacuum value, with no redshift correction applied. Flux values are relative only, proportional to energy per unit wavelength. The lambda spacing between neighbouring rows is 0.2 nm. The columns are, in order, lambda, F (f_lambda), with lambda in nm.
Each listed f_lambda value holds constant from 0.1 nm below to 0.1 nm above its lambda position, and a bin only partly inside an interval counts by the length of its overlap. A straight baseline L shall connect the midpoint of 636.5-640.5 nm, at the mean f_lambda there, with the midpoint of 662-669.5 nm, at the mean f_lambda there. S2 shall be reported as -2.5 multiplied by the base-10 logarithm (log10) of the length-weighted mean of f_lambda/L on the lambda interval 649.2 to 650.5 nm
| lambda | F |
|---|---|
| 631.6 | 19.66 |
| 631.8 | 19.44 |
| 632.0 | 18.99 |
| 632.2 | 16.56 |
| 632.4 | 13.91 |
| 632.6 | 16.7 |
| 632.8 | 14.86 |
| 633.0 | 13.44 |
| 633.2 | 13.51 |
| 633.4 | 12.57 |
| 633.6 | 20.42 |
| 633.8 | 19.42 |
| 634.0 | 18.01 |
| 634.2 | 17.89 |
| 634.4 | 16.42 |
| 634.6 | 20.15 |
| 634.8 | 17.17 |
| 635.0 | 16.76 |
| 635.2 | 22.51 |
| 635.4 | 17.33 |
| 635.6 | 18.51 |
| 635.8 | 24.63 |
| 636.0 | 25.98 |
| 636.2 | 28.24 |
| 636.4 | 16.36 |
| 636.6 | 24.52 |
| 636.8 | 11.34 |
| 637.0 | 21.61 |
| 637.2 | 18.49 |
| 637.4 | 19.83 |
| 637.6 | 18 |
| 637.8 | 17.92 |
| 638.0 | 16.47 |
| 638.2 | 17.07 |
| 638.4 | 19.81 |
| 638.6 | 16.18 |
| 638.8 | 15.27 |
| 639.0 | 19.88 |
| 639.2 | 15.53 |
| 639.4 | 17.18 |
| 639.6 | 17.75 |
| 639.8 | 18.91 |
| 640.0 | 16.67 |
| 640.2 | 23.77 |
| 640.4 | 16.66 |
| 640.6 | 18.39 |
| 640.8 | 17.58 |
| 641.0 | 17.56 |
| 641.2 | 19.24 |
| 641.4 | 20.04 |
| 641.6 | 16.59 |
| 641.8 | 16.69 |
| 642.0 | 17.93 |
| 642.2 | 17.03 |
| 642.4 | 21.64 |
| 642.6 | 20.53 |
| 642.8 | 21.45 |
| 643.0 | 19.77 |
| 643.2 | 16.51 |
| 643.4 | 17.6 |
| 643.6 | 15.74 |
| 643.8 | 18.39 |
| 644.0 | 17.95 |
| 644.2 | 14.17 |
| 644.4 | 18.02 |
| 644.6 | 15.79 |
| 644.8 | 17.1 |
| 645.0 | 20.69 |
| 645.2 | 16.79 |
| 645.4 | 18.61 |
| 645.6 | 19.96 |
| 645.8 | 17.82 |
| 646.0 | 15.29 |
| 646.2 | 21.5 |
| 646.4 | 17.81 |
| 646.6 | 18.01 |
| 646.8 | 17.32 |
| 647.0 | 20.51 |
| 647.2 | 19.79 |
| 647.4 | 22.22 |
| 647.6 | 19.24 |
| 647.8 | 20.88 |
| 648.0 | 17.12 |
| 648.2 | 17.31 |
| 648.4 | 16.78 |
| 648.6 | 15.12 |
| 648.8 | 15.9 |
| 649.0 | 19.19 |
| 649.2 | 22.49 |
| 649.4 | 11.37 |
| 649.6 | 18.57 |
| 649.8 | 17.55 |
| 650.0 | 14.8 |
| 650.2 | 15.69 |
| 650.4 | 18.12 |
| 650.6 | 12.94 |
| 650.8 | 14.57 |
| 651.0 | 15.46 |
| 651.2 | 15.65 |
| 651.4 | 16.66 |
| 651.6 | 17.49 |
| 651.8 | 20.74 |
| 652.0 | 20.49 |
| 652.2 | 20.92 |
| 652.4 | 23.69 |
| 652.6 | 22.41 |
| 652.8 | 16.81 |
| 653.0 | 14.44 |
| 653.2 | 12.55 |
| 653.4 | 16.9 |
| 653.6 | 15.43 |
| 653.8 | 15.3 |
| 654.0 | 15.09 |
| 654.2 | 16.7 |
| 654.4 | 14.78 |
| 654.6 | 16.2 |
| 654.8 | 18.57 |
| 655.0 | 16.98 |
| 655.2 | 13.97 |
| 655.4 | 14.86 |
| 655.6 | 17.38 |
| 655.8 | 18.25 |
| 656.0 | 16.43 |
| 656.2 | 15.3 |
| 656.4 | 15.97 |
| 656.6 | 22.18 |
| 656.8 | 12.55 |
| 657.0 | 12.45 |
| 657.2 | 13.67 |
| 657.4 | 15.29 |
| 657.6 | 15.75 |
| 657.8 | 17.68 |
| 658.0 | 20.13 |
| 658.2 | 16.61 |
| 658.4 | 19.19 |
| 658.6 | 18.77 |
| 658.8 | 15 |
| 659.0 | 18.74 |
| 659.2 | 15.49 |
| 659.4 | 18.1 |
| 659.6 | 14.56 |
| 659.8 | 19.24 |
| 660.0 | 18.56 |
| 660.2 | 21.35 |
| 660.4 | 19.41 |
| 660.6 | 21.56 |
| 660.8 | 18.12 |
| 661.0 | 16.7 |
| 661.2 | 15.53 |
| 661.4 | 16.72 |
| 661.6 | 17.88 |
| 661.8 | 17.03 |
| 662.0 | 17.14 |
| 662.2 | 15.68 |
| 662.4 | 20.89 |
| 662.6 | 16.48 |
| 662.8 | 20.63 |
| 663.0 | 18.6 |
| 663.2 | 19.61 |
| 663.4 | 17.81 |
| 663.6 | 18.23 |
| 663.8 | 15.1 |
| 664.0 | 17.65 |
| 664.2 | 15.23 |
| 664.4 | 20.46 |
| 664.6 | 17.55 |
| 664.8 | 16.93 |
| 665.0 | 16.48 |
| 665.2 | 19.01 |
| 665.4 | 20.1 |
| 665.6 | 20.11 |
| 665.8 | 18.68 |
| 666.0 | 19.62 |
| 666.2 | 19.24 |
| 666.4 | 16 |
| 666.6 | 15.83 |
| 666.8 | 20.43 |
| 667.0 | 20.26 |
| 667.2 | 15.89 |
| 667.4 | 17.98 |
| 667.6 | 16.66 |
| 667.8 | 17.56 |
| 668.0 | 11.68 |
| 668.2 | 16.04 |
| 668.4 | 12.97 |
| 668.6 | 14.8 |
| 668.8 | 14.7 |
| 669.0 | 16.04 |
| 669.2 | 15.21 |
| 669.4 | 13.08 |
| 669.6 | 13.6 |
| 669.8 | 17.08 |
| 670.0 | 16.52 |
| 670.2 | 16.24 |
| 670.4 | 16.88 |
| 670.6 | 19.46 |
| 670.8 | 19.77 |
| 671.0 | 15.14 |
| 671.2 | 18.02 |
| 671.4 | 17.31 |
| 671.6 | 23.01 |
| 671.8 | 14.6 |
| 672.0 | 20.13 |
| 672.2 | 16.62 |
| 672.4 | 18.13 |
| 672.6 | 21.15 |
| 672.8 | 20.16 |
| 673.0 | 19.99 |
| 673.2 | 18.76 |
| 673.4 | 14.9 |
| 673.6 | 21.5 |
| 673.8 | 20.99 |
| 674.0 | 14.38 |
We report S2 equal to 0.08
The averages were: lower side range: 18.1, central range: 16.5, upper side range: 17.3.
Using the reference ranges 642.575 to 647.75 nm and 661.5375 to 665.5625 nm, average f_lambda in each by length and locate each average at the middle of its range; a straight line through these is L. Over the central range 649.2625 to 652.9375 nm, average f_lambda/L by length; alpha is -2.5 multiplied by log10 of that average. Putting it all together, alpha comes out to 0.048 mag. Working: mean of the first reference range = 18.4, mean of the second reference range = 18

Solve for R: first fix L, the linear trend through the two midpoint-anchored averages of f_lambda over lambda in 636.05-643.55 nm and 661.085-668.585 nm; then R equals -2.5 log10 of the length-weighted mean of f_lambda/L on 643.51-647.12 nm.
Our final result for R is 0.028 mag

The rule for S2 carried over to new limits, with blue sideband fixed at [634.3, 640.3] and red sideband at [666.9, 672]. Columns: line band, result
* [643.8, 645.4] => 0.06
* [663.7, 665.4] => -0.04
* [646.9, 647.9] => -0.13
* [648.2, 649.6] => 0.07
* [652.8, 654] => 0.18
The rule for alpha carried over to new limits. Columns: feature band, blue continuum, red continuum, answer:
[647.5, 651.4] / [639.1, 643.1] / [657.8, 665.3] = 0.09 mag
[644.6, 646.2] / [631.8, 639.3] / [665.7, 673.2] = -0.01 mag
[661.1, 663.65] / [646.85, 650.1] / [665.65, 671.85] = -0.04 mag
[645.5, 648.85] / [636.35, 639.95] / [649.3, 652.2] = -0.09 mag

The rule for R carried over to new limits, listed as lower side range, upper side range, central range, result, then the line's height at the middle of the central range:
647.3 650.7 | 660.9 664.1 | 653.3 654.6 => 0.11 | 17.5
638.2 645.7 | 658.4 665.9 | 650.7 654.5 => 0.05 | 18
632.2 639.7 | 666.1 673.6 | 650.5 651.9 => 0.09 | 17.7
